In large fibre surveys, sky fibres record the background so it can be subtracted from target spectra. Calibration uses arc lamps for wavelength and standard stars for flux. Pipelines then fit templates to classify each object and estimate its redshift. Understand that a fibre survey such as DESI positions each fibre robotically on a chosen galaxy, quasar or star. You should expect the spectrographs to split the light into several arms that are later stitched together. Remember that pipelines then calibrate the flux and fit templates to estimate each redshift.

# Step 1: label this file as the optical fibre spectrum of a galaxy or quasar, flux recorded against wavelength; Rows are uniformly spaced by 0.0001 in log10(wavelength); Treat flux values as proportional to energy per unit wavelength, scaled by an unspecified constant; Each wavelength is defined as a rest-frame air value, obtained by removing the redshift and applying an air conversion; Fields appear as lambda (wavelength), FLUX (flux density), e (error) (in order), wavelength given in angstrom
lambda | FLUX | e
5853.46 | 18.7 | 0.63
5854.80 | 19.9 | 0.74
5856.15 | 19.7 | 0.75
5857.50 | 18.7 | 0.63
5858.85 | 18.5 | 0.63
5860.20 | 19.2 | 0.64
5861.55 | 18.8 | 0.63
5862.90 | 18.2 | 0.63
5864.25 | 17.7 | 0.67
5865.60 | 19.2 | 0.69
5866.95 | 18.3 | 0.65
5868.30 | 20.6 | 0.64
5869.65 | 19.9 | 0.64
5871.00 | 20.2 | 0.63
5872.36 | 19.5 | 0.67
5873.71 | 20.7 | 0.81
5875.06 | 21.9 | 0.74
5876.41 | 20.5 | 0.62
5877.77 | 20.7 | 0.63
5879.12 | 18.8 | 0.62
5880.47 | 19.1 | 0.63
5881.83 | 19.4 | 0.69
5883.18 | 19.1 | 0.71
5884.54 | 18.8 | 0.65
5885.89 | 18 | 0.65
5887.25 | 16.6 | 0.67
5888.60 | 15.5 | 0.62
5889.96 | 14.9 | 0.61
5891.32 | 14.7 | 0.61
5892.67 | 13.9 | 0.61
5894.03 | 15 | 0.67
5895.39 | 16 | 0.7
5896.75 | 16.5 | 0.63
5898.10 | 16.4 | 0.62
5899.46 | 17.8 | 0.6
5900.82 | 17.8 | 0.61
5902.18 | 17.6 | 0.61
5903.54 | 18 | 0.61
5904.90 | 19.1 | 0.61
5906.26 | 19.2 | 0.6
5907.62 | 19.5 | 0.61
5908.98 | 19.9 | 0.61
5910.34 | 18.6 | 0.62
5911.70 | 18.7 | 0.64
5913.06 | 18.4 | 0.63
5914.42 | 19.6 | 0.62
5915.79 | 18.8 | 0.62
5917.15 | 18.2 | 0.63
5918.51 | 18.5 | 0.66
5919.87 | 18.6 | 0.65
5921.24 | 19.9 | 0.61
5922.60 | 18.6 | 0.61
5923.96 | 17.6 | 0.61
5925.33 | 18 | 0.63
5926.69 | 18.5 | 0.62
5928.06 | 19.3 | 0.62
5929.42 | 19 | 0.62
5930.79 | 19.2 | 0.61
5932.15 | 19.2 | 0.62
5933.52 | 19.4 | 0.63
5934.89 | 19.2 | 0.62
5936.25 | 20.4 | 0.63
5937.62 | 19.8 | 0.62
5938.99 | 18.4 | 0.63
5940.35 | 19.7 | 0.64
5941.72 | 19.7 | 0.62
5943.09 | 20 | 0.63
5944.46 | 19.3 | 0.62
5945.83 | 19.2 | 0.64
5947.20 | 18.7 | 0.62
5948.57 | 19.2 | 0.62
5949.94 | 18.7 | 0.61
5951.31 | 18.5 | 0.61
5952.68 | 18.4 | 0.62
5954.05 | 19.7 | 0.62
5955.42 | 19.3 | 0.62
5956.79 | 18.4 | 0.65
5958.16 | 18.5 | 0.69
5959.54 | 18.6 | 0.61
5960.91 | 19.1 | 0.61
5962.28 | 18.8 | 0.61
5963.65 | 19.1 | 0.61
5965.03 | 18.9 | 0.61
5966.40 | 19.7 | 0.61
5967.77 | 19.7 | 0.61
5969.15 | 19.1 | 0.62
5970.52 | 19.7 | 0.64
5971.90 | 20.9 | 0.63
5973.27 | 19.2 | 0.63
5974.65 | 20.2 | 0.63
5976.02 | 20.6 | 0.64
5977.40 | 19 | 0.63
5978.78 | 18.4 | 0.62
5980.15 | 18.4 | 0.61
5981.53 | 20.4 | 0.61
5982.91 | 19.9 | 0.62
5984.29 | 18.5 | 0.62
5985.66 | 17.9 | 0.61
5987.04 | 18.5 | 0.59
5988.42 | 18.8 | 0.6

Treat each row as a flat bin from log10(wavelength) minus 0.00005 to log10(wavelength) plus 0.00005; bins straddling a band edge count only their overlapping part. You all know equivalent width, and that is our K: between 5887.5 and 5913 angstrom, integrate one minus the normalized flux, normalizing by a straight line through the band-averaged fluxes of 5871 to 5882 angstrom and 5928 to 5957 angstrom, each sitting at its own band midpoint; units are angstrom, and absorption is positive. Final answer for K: 3.3 angstrom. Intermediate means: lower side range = 20.1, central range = 17.2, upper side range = 19.2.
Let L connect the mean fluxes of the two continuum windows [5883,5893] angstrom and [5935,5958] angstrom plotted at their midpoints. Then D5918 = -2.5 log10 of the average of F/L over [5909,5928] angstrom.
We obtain -0.05 mag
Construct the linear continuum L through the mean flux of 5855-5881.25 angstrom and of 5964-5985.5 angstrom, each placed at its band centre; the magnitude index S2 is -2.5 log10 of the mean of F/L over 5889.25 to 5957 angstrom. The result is 0.060 mag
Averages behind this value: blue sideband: 19.5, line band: 18.4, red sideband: 19.5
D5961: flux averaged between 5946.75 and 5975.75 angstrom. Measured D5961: 19.2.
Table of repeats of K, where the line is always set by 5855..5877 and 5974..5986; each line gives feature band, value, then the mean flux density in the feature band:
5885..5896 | 2.2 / 15.6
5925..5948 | 0.1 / 19.3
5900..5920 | 0.7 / 18.7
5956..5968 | 0.2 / 19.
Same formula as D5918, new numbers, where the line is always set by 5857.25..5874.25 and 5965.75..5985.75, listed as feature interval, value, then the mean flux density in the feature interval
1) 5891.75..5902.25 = 0.18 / 16.3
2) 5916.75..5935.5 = 0.03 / 18.8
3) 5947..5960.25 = 0.04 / 18.8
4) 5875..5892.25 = 0.07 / 18.1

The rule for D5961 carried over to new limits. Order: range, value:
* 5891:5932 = 18.1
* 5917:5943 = 19.1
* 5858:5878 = 19.6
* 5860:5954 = 18.6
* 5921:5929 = 18.6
